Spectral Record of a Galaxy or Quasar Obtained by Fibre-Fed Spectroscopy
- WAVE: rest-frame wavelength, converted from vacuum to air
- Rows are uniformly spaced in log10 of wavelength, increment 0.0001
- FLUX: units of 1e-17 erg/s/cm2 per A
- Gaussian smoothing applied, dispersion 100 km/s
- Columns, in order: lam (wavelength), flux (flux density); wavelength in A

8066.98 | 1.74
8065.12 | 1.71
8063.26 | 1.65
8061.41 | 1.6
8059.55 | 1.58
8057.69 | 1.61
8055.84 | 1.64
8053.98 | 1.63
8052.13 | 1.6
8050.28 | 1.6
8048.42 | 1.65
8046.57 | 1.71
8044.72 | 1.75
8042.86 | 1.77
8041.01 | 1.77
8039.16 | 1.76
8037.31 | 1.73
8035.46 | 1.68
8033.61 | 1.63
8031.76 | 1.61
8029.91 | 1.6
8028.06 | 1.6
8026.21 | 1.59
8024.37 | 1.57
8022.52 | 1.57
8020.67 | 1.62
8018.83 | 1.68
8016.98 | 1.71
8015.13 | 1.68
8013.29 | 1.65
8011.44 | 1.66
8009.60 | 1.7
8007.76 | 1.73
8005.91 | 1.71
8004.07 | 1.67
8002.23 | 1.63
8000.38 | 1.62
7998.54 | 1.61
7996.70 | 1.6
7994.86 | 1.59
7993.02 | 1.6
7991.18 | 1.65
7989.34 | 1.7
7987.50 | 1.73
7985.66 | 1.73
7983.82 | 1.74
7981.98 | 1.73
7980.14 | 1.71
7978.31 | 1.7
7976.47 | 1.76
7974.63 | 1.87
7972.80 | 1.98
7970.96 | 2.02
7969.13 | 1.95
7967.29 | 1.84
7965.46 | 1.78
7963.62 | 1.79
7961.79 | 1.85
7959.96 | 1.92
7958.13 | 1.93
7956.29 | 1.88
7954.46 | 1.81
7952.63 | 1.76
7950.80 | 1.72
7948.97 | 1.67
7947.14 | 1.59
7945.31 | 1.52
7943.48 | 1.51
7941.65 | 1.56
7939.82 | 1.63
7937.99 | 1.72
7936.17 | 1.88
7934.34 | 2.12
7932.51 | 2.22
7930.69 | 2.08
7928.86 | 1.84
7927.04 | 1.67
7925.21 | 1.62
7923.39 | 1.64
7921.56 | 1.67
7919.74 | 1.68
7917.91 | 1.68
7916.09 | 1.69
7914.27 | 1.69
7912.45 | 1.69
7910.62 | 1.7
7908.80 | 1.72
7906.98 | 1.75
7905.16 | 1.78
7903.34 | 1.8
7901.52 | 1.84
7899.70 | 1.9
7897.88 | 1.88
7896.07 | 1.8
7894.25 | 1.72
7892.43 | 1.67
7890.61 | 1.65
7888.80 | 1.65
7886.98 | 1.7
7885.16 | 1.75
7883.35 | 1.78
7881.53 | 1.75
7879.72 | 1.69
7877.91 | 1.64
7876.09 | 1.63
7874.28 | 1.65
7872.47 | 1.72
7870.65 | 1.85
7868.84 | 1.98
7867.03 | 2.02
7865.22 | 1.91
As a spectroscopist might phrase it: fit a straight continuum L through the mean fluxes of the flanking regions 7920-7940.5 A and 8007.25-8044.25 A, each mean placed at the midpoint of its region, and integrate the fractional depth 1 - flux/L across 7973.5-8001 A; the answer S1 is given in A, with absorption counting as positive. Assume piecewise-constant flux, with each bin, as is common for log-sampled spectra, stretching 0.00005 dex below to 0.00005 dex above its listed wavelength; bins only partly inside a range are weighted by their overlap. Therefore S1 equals 0.60 A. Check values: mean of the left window 1.82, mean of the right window 1.67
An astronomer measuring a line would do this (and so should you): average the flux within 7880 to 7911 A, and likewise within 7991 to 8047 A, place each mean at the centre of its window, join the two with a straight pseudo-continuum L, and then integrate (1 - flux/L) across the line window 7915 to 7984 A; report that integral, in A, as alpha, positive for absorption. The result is -2.8 A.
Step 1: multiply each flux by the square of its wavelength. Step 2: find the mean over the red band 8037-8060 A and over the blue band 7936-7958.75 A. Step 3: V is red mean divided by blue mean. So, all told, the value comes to 1.01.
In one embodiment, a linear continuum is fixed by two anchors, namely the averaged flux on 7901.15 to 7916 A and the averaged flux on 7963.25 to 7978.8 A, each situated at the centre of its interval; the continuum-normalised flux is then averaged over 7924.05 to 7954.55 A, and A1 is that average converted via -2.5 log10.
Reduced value 0.02 mag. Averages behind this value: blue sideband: 1.74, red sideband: 1.86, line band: 1.76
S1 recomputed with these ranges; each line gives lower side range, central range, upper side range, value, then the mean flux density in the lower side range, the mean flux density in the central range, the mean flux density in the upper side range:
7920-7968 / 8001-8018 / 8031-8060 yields 0.3 A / 1.78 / 1.68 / 1.67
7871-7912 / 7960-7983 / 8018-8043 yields -2.0 A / 1.74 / 1.83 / 1.65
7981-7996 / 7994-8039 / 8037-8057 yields 1.1 A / 1.68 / 1.65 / 1.69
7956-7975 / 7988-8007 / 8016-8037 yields 1.2 A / 1.89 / 1.64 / 1.63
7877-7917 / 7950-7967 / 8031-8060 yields -1.2 A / 1.74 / 1.83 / 1.67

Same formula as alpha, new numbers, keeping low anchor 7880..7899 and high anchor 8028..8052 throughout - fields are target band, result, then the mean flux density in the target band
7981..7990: -0.1 A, 1.73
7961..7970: -0.7 A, 1.84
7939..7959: 0.3 A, 1.69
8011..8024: 0.3 A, 1.65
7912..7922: 0.2 A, 1.68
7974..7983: -0.2 A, 1.75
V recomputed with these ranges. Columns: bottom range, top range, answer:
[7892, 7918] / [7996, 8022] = 0.97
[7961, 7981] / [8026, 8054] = 0.92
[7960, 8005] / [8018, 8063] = 0.96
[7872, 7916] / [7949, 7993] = 1.06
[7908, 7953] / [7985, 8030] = 0.97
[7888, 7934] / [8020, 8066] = 0.97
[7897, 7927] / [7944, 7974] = 1.06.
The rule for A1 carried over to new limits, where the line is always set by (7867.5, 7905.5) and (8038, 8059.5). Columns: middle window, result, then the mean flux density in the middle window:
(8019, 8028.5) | 0.06 mag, 1.6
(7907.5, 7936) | -0.03 mag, 1.78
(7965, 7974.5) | -0.12 mag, 1.92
